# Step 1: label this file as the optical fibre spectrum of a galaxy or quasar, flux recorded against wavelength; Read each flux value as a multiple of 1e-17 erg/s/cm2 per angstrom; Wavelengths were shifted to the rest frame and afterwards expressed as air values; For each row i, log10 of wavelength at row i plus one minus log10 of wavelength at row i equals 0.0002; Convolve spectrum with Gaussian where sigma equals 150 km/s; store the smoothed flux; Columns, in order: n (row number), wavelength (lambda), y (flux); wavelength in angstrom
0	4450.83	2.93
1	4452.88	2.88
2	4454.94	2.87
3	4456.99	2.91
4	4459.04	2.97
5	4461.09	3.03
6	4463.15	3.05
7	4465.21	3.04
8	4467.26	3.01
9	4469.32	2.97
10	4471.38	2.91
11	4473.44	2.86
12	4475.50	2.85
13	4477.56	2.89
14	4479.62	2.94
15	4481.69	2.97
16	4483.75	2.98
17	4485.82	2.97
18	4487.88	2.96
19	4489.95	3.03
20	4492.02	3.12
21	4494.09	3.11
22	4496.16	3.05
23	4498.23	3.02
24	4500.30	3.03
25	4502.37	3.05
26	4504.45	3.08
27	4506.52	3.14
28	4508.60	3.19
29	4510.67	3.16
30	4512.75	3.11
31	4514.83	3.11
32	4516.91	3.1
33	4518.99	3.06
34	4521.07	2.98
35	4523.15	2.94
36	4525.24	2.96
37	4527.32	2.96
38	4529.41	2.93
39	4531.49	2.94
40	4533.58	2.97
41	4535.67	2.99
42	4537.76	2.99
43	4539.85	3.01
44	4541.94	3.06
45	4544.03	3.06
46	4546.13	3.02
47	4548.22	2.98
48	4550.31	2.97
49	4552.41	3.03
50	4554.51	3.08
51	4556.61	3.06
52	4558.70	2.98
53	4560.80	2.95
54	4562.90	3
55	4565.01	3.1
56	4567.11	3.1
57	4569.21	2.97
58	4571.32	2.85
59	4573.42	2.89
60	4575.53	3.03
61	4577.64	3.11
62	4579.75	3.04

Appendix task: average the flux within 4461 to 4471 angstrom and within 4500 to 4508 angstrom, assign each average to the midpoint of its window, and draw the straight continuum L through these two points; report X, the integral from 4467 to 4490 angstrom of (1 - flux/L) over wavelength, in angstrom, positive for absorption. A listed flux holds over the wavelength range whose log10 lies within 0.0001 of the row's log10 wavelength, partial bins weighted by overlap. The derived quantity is 0.7 angstrom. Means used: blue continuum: 3.01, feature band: 2.94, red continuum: 3.08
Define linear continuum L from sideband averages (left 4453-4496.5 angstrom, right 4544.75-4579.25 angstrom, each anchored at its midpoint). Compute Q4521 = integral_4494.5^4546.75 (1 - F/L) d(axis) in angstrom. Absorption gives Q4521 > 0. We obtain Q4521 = -0.81 angstrom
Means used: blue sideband 2.97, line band 3.04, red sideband 3.01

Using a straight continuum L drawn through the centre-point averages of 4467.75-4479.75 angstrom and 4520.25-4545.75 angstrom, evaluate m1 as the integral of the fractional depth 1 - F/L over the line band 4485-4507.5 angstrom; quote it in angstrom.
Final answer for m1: -0.89 angstrom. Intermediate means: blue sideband 2.91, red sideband 2.98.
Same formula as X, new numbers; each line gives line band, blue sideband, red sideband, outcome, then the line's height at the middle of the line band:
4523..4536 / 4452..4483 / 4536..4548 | 0.2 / 3.01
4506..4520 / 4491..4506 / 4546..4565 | -0.3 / 3.05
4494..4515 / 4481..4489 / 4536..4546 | -0.7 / 2.99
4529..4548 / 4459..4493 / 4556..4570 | 0.1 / 3.01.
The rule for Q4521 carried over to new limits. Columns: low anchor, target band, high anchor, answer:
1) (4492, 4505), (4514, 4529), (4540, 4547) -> 0.2 angstrom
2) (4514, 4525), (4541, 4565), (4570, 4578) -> -0.3 angstrom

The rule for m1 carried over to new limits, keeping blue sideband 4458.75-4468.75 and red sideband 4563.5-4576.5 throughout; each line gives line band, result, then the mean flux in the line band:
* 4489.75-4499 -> -0.2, 3.07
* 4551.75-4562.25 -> -0.1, 3.02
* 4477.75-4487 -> 0.2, 2.96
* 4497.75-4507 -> -0.2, 3.06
